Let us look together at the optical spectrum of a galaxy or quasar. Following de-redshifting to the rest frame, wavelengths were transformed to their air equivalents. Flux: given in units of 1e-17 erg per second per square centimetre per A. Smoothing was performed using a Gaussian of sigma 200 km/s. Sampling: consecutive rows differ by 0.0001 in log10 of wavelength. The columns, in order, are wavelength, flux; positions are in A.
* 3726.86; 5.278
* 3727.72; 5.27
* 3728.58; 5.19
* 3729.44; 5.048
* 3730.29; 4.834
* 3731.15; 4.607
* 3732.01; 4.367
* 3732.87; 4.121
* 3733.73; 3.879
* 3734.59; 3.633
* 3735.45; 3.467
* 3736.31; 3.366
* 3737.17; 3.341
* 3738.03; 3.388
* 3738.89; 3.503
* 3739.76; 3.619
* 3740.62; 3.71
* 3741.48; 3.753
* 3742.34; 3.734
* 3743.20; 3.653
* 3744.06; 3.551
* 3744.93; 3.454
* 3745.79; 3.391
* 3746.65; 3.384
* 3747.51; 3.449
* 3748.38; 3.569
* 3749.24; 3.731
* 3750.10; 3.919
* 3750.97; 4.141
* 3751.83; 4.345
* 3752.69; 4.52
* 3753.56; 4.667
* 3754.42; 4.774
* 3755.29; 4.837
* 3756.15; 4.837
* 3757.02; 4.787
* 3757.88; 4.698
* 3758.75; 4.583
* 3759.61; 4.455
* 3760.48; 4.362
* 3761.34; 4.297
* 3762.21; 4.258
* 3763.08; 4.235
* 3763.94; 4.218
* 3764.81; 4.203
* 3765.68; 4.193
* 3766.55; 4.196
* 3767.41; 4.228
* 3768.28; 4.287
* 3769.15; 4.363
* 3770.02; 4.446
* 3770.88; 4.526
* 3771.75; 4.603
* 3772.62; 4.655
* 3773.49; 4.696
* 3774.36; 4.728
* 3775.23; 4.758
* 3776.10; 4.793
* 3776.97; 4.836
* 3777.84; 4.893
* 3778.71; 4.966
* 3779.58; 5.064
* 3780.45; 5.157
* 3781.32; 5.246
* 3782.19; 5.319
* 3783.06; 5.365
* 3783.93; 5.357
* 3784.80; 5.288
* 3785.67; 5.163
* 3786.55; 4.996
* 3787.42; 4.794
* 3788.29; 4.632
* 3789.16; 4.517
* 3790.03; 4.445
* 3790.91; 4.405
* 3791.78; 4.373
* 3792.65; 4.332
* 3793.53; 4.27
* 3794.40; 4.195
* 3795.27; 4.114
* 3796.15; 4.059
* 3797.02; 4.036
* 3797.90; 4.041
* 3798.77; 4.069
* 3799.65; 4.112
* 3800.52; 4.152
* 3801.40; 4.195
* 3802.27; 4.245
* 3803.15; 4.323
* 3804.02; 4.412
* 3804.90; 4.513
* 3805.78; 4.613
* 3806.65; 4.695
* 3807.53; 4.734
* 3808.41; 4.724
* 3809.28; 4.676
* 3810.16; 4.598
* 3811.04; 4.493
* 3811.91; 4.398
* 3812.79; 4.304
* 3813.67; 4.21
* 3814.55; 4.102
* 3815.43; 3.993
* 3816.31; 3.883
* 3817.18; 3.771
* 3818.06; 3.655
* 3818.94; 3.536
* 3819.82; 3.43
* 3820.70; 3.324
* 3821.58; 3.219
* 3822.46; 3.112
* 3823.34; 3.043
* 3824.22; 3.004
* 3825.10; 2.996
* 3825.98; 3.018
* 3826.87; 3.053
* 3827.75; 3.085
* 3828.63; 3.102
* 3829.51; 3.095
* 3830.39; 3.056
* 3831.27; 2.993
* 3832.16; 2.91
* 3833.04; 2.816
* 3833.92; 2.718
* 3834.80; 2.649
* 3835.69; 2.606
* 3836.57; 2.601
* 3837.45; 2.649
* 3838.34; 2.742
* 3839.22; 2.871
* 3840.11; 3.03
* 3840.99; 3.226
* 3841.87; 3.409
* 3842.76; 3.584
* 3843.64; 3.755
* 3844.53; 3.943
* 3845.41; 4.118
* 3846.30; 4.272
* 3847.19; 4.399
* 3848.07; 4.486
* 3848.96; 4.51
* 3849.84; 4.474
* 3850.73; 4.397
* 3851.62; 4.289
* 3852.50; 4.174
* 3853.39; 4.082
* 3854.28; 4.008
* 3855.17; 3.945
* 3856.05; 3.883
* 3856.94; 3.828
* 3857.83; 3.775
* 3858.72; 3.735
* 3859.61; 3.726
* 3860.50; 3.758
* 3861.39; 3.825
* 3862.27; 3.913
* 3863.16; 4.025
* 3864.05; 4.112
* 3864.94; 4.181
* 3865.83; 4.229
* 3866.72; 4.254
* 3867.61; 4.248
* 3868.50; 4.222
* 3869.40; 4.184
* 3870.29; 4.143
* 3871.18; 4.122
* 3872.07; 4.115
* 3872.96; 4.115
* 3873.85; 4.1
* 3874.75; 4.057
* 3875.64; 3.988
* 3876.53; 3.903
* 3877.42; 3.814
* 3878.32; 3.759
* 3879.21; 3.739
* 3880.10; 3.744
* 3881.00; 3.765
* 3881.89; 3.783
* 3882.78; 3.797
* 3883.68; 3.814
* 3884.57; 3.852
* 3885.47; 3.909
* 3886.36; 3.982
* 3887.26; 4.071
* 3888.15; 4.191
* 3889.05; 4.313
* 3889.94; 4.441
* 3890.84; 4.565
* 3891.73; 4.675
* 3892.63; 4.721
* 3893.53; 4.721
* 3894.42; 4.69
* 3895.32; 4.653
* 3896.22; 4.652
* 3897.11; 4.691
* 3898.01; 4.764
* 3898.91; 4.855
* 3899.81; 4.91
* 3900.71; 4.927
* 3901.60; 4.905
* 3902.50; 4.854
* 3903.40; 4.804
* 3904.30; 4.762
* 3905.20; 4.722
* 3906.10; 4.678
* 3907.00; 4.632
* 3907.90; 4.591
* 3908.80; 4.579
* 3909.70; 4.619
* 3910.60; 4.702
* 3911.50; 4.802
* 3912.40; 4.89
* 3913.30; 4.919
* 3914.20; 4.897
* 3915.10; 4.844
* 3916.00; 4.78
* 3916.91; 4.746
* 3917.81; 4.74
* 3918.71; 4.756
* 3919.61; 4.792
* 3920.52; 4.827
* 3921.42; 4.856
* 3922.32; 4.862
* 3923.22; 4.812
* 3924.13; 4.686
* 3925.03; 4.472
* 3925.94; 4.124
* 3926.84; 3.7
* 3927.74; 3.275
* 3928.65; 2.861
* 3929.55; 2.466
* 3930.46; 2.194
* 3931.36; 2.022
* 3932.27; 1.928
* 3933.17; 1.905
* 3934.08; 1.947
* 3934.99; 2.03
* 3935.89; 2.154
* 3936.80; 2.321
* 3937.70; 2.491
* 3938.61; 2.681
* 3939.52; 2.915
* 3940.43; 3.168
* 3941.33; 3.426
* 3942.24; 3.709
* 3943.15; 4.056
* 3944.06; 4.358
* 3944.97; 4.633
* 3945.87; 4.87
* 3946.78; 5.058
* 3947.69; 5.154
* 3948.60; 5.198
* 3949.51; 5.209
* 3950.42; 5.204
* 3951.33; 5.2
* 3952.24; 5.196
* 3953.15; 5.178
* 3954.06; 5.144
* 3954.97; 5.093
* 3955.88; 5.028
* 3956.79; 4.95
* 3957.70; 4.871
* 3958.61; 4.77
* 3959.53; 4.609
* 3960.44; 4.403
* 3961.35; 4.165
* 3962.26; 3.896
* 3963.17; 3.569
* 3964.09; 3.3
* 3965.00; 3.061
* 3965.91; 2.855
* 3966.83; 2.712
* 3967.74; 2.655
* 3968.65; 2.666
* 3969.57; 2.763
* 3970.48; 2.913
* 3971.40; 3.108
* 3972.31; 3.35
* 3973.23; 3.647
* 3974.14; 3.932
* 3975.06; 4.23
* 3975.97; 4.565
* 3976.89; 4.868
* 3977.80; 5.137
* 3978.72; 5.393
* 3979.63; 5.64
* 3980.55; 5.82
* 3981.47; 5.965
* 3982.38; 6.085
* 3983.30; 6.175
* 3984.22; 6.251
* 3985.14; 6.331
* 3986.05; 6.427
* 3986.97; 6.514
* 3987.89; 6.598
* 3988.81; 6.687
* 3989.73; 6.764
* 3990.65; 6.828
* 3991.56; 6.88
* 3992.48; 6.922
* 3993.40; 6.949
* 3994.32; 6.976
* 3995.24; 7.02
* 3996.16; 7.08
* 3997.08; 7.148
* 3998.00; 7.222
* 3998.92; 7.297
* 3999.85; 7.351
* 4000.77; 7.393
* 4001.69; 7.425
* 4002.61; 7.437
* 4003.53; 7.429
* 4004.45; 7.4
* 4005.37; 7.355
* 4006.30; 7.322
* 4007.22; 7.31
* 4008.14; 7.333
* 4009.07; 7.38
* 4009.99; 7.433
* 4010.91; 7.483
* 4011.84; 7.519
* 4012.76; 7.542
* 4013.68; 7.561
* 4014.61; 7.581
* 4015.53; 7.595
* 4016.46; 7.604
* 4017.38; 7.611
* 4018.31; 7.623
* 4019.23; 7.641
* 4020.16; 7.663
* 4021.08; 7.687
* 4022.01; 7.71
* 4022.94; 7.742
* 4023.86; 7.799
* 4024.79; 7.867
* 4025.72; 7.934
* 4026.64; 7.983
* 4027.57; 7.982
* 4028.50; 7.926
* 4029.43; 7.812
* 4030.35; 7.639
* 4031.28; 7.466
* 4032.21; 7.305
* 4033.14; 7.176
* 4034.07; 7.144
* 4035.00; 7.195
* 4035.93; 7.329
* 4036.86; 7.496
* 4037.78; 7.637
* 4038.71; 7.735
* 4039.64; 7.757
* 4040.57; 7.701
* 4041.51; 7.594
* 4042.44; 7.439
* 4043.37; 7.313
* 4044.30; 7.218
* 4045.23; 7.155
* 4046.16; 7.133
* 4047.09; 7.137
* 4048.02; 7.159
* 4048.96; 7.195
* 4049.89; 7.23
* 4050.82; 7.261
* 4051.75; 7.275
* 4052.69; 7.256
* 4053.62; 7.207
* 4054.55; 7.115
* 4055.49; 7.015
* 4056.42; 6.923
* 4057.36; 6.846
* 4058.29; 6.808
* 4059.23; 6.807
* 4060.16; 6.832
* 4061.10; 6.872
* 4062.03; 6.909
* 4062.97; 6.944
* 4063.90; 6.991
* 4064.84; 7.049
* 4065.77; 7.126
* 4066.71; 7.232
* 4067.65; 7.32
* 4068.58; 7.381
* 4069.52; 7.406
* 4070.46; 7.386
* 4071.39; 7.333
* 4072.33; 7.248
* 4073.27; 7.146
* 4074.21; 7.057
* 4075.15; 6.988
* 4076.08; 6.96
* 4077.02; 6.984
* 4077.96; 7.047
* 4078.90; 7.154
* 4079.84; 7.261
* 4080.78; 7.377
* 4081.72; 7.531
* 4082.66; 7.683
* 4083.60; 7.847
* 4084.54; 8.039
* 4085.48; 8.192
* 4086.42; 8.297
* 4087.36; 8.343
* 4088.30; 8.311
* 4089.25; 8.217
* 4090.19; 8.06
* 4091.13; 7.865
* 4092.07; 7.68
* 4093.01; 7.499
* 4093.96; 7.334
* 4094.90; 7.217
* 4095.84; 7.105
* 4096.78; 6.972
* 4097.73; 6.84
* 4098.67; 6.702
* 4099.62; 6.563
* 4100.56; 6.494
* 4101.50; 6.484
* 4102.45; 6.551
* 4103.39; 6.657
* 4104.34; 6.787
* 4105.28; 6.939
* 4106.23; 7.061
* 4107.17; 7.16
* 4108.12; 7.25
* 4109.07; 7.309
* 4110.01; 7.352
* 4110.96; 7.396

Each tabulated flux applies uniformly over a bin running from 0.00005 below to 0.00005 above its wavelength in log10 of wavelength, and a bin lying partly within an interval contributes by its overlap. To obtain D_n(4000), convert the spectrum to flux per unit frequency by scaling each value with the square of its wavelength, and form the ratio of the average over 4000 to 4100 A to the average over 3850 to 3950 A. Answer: 1.9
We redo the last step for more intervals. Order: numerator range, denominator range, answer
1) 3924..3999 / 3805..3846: 1.39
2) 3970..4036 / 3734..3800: 1.77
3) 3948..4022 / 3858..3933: 1.46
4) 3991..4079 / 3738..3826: 1.96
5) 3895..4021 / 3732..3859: 1.38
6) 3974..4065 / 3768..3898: 1.91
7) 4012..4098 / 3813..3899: 2.15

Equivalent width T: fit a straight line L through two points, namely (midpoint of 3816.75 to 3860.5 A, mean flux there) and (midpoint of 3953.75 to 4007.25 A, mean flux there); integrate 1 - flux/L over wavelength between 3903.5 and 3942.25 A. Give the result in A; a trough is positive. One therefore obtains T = 6.5 A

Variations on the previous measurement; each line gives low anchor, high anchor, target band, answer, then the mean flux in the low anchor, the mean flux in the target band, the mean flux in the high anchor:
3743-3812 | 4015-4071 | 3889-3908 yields 3.5 A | 4.45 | 4.72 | 7.37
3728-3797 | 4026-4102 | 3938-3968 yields 9.5 A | 4.36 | 4.25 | 7.33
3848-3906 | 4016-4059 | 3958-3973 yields 6.4 A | 4.23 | 3.44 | 7.44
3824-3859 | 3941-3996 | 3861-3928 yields -5.0 A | 3.48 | 4.39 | 4.93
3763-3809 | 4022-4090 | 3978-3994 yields 0.8 A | 4.57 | 6.35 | 7.4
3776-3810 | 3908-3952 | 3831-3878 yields 6.0 A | 4.62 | 3.78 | 3.99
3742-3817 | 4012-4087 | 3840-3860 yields 4.7 A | 4.42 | 3.98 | 7.39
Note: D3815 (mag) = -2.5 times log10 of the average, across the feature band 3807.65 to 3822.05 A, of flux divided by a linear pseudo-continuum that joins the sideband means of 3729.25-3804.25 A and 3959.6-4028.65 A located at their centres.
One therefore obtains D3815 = 0.17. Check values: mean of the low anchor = 4.33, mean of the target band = 4.03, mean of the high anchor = 6.2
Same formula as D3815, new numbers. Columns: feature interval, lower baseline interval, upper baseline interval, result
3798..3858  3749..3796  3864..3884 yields 0.15 mag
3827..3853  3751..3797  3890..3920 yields 0.33 mag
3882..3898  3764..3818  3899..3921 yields 0.09 mag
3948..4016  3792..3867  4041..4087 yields 0.07 mag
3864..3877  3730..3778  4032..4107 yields 0.27 mag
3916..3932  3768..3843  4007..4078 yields 0.38 mag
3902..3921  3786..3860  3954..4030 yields 0.06 mag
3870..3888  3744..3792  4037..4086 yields 0.37 mag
